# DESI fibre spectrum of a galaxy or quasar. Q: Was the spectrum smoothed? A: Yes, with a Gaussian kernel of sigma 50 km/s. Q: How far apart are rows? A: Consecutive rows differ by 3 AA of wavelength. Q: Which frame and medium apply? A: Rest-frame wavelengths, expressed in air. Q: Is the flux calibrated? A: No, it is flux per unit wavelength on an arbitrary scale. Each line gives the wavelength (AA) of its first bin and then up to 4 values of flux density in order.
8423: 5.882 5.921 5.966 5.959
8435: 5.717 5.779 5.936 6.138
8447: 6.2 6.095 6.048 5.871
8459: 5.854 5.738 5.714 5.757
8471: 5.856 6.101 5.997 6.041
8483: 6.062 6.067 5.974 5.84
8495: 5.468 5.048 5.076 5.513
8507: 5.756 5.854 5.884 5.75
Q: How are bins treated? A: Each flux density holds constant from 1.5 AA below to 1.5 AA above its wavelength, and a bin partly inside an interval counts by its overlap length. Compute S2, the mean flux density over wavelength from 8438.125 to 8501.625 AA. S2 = 5.86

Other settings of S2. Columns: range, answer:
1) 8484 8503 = 5.59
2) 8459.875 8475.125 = 5.83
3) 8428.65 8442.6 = 5.87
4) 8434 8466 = 5.92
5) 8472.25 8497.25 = 5.92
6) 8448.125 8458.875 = 5.99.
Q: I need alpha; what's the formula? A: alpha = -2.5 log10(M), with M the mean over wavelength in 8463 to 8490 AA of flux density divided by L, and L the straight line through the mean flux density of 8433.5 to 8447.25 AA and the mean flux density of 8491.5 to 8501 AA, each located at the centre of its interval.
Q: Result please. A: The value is -0.07 mag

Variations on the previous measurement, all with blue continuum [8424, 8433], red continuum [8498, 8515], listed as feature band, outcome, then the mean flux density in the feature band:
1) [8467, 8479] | -0.039 mag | 5.94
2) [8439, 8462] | -0.029 mag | 6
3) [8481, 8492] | -0.064 mag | 6.01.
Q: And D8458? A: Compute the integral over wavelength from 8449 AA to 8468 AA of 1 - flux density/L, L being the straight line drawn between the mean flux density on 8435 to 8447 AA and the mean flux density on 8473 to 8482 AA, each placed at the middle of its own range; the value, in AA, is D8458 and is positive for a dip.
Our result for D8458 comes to 0.4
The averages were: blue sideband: 5.95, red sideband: 6.04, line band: 5.87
